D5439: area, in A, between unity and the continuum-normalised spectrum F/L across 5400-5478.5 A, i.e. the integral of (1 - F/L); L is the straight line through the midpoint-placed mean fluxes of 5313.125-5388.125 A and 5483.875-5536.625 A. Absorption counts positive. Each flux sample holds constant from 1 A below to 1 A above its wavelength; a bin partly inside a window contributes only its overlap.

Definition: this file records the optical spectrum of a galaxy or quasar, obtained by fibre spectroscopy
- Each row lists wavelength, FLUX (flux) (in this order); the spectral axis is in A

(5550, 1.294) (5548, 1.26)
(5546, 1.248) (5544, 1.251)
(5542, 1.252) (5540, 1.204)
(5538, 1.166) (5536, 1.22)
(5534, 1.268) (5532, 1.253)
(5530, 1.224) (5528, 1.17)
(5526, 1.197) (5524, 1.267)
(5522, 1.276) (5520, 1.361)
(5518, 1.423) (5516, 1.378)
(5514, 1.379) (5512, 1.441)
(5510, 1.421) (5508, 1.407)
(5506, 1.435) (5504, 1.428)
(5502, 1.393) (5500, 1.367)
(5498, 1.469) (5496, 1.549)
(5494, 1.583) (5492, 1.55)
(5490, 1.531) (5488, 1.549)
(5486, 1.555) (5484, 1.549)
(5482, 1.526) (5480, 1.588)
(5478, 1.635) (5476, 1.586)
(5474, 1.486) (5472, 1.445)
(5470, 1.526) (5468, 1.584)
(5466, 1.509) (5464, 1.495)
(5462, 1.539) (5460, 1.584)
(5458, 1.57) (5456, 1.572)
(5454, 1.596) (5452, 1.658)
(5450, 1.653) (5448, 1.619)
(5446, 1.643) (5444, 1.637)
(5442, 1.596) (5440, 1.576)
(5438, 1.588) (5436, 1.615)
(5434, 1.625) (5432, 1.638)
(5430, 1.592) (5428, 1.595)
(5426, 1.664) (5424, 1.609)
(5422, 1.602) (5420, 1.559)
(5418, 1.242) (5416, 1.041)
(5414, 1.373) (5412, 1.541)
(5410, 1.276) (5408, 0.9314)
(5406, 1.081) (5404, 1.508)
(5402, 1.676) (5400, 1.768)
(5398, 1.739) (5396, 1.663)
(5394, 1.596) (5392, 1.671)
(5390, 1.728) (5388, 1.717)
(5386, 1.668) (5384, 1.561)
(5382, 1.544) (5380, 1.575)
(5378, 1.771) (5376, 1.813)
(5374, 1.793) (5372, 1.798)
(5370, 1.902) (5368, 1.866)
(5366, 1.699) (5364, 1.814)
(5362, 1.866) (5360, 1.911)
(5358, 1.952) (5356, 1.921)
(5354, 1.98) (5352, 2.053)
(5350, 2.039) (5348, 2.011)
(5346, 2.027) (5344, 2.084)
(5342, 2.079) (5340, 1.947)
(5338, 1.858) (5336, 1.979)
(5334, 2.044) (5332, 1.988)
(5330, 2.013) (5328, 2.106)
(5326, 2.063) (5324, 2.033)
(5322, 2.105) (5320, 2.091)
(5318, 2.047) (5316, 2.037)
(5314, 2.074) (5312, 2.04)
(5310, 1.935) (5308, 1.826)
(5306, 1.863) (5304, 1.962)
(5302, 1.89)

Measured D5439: 4.8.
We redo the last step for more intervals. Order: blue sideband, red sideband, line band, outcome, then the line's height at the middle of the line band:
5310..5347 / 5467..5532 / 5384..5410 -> 3.6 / 1.8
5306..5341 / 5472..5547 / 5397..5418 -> 4.2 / 1.73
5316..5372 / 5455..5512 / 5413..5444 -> 3.0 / 1.7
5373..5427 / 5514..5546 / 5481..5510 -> -3.3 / 1.34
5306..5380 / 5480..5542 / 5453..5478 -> -0.1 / 1.54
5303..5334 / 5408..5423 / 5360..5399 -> -3.4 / 1.59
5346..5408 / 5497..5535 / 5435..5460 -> -1.1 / 1.54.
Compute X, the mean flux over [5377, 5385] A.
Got 1.61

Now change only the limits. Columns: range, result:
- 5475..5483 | 1.58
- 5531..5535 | 1.26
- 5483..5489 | 1.55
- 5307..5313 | 1.93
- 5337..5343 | 1.96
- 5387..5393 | 1.71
